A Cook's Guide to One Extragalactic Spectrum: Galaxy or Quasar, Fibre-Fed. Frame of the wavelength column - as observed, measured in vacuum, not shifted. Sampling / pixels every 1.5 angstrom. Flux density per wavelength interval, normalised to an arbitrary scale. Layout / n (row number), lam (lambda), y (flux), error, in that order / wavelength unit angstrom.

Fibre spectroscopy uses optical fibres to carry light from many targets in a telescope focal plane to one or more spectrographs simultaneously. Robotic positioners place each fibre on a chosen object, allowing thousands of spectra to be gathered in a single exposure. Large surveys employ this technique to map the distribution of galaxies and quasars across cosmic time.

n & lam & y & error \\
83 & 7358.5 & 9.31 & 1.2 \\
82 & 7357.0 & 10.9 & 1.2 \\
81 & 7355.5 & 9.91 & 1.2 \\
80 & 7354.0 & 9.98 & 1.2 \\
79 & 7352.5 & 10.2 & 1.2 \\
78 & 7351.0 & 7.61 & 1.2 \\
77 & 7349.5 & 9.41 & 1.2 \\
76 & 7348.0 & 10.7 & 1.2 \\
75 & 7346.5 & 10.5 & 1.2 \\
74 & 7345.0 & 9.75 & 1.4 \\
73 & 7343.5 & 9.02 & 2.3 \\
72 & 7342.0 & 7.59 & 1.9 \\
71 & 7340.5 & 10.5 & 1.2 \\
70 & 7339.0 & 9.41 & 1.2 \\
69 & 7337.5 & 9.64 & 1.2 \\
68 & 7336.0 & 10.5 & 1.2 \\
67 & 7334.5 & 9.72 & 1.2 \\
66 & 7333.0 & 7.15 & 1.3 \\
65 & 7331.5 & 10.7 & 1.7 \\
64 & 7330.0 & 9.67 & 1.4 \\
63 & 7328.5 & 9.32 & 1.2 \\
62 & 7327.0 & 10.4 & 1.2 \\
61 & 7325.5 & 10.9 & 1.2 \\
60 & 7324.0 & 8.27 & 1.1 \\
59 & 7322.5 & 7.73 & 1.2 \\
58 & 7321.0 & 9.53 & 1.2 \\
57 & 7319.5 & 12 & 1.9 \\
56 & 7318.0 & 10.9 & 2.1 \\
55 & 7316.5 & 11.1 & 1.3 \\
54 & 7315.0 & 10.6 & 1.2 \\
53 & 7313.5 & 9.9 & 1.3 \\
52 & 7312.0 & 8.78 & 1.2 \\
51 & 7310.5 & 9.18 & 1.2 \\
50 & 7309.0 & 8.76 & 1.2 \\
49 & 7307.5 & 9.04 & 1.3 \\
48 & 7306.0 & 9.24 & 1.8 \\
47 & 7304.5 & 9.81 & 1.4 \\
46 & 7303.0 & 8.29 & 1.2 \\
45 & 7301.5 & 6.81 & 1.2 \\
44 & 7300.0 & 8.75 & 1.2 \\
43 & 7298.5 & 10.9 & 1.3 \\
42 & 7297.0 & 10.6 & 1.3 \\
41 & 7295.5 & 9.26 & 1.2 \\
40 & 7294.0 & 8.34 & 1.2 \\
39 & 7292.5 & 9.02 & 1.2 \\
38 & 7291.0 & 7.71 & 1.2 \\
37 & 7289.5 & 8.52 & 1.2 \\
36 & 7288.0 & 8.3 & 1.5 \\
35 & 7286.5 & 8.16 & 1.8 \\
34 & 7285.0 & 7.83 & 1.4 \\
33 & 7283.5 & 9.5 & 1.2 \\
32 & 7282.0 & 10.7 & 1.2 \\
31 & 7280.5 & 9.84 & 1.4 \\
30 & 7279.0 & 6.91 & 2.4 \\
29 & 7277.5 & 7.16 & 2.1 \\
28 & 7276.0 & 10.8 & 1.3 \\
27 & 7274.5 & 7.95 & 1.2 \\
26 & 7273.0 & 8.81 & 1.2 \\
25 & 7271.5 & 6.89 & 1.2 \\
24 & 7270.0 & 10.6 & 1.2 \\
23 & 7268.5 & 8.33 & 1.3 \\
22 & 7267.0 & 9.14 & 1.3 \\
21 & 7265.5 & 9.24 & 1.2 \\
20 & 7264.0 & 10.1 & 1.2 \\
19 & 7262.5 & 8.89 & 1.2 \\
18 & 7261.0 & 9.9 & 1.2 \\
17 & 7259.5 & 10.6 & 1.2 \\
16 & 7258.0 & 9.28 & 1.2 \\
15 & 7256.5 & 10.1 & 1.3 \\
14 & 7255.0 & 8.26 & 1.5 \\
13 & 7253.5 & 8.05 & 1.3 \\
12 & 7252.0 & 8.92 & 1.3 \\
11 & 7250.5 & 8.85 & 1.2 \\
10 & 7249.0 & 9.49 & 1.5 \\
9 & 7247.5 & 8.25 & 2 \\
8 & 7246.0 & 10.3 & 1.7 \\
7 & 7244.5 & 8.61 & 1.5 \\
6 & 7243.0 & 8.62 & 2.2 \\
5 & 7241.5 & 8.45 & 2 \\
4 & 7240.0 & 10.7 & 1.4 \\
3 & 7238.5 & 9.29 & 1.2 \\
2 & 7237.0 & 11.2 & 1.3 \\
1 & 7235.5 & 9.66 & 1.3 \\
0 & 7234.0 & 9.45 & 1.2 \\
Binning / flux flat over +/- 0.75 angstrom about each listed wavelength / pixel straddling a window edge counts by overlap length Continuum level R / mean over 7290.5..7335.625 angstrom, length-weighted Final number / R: 9.43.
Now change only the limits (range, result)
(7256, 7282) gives 9.13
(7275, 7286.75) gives 8.87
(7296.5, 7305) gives 9.13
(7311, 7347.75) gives 9.74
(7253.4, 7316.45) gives 9.05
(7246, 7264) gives 9.23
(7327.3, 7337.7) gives 9.56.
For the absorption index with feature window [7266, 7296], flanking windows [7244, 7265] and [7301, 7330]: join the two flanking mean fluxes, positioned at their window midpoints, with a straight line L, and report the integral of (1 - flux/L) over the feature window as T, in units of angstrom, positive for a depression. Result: 2.2 angstrom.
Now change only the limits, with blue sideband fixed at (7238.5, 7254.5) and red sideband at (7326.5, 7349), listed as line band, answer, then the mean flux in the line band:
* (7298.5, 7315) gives 0.7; 9.03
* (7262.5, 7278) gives 0.4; 8.93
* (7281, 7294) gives 0.8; 8.72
